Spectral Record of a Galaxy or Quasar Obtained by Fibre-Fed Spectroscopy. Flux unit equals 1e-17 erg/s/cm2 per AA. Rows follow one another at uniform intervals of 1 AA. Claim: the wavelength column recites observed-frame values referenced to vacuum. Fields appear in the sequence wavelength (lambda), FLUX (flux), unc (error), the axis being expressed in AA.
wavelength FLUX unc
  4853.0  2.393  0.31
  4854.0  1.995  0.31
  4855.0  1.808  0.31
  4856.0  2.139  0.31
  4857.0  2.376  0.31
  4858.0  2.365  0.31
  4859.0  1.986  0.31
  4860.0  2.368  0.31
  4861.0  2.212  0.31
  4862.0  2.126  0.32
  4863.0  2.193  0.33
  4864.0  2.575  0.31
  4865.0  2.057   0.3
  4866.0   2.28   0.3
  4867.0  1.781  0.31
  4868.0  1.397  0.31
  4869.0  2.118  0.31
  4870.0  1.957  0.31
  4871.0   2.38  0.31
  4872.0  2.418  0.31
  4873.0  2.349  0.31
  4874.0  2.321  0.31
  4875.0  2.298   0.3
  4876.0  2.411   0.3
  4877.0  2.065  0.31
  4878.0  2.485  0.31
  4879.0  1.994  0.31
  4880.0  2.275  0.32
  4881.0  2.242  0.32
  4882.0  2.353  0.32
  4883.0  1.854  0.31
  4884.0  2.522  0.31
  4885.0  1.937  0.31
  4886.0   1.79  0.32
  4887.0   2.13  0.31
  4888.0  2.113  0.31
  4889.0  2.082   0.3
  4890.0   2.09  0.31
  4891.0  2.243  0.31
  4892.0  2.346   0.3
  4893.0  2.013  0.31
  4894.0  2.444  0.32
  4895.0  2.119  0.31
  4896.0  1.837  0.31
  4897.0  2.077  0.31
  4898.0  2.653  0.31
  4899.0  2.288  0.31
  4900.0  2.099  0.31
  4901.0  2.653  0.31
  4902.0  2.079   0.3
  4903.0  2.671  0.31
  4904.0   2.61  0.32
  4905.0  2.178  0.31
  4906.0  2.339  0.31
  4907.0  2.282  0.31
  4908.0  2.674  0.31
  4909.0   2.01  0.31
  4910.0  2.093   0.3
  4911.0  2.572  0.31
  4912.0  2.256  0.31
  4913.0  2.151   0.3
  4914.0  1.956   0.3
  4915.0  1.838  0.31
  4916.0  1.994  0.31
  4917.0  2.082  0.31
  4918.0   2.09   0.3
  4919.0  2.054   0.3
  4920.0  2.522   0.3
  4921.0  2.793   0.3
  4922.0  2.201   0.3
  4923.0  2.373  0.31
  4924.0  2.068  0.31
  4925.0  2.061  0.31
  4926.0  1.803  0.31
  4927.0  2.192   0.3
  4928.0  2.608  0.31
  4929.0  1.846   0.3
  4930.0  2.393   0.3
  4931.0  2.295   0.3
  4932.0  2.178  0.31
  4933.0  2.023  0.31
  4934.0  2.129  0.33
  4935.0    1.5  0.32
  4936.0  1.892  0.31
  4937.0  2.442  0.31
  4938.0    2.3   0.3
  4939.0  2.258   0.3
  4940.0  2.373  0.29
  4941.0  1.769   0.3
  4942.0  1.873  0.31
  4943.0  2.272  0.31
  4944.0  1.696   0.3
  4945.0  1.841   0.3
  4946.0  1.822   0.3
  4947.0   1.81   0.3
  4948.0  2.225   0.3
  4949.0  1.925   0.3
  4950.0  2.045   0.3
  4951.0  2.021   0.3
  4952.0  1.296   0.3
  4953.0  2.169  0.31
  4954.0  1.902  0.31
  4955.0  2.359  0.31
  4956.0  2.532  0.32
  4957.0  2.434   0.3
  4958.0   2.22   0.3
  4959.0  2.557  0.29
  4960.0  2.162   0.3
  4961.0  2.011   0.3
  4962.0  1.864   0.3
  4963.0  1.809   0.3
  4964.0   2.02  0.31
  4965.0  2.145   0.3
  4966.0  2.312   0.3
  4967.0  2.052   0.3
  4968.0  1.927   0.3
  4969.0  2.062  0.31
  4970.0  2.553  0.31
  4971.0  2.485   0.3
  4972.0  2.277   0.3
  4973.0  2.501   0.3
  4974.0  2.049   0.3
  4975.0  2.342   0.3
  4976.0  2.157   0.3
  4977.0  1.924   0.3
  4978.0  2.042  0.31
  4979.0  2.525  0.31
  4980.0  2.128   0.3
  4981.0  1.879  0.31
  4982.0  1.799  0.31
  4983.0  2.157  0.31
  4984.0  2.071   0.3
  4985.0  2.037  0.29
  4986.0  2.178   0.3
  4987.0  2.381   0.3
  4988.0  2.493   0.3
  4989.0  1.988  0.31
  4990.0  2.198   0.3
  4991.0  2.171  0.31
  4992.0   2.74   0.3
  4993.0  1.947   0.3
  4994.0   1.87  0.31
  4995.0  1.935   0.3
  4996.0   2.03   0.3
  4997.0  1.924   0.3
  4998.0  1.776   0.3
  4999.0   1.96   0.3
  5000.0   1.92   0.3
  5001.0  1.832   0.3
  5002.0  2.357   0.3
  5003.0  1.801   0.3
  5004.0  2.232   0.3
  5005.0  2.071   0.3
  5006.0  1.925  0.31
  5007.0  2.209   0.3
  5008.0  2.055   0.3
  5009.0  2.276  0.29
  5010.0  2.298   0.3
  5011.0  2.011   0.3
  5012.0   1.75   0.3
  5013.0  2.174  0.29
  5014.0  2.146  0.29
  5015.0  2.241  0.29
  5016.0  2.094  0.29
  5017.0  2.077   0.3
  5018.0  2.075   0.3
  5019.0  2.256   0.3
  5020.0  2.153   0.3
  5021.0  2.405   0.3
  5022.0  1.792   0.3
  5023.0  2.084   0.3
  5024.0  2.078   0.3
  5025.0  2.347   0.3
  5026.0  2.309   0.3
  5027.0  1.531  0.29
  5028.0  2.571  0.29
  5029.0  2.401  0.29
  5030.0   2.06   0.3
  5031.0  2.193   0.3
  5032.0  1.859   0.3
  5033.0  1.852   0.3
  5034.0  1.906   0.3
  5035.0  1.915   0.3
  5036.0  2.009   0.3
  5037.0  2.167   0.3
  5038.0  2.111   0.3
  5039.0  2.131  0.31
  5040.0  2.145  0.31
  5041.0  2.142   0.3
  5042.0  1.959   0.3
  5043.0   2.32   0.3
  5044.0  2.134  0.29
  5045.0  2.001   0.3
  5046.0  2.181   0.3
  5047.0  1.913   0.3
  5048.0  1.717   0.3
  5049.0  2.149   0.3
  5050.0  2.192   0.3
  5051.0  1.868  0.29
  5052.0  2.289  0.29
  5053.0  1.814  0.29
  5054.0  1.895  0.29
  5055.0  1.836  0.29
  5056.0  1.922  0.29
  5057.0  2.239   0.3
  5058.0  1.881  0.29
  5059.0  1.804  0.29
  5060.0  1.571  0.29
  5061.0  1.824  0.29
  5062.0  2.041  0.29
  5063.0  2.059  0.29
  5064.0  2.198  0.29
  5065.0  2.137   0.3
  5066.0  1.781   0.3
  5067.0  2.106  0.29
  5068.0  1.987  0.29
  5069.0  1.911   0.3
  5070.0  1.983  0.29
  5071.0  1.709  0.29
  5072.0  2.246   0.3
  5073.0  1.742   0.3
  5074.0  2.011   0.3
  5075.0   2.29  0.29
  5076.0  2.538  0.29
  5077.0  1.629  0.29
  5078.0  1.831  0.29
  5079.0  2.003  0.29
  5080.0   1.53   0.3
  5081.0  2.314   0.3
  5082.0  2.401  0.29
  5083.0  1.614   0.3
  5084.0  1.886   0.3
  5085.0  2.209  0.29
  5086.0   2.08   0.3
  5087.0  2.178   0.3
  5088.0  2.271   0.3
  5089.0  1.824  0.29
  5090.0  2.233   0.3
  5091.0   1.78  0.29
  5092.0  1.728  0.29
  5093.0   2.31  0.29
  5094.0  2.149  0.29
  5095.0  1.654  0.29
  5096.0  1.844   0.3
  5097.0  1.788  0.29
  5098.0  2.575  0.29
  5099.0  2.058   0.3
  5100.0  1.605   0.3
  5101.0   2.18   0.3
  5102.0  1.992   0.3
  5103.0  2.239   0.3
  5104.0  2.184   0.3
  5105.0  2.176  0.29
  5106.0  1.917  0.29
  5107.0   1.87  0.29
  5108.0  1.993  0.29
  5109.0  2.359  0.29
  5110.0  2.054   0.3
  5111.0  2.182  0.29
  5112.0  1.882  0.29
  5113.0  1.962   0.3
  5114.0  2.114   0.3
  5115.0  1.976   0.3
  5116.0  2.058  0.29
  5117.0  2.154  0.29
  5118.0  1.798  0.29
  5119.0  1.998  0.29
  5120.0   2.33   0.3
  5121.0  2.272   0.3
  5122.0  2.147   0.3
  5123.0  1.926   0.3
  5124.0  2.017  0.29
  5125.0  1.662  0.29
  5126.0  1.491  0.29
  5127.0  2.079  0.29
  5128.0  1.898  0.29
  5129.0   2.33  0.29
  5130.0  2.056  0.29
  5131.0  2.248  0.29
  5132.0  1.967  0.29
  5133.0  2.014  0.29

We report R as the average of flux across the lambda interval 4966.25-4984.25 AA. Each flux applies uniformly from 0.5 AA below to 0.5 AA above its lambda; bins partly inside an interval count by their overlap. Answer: 2.17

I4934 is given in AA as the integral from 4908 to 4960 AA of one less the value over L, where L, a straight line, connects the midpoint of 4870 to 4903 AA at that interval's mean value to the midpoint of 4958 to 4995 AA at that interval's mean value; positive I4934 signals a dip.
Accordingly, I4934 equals 1.5 AA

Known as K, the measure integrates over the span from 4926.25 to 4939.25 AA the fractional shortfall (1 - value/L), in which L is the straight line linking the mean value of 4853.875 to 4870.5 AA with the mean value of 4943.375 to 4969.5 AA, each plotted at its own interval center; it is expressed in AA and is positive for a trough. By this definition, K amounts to -0.6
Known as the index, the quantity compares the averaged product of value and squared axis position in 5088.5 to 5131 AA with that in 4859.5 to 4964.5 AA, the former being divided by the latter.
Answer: 1.0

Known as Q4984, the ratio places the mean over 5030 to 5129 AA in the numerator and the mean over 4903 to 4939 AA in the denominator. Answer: 0.91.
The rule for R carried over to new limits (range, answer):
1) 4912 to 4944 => 2.13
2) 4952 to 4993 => 2.18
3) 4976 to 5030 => 2.11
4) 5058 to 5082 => 1.97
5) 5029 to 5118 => 2.02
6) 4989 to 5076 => 2.05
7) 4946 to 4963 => 2.08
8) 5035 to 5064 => 2.01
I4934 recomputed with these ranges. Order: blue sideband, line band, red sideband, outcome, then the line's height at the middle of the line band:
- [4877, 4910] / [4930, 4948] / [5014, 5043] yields 1.19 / 2.19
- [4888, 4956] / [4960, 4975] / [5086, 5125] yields -0.20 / 2.13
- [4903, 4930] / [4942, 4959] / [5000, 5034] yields 1.08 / 2.19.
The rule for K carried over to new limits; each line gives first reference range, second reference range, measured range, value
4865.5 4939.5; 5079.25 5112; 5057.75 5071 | 0.8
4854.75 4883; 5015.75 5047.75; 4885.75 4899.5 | 0.1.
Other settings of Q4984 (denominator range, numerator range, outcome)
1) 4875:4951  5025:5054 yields 0.95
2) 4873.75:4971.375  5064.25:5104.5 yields 0.93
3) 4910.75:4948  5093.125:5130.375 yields 0.96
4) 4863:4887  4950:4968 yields 0.97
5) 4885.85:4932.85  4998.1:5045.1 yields 0.94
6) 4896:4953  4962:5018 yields 0.98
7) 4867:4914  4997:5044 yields 0.94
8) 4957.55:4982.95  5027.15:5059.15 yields 0.95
